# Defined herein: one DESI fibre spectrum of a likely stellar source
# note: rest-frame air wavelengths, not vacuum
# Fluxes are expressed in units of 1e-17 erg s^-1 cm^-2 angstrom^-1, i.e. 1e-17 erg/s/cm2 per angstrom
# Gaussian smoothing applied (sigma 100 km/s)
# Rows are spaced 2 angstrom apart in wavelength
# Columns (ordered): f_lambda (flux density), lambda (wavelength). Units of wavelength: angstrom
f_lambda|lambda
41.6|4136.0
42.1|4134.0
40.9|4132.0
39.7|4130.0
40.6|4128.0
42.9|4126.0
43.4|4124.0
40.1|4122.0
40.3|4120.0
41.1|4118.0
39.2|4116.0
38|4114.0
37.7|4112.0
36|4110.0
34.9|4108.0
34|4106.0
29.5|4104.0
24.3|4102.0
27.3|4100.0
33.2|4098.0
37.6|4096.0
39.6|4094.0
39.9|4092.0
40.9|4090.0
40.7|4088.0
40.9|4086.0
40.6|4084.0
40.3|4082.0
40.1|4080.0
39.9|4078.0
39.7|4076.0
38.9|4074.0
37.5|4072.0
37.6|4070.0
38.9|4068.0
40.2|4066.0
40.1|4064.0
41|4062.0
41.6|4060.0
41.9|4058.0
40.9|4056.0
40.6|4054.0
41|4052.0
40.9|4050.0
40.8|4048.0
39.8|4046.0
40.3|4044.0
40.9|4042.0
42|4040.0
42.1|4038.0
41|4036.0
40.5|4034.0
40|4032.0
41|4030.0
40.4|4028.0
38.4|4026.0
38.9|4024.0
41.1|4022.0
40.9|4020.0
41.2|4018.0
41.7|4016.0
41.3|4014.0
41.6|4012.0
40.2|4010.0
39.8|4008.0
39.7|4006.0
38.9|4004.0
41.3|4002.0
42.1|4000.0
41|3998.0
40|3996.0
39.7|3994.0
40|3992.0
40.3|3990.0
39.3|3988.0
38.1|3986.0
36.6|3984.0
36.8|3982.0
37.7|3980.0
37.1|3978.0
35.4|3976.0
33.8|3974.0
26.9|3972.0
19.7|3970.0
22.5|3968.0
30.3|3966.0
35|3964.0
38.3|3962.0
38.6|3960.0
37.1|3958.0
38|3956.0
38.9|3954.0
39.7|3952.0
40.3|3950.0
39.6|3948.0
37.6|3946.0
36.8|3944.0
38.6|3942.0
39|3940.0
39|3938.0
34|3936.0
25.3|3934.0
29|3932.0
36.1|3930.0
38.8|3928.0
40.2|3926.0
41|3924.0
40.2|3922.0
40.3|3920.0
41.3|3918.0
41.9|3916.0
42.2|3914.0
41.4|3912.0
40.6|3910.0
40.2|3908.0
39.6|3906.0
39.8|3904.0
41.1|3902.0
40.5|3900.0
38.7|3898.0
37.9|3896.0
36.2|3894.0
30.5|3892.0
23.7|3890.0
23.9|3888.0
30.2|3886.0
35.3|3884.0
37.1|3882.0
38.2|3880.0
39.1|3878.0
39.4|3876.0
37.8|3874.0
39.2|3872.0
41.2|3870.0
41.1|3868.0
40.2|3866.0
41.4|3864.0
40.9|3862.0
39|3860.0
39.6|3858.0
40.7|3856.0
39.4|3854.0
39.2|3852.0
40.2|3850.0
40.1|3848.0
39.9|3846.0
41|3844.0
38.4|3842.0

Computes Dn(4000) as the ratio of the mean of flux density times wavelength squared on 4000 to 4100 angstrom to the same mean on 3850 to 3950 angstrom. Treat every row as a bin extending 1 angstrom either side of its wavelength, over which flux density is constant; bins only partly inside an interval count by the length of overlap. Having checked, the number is 1.14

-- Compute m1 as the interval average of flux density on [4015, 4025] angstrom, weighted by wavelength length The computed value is 40.8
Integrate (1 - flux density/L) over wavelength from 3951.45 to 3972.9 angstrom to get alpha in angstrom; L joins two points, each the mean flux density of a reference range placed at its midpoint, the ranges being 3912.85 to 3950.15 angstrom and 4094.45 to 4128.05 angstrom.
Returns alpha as 2.6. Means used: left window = 37.9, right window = 36.4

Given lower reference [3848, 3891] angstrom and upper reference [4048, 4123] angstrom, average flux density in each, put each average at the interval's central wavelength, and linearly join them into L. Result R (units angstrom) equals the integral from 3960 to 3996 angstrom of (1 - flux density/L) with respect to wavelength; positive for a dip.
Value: 3.0 angstrom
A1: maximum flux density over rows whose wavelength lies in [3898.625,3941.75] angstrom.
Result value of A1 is 42.2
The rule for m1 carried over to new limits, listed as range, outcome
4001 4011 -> 40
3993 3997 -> 39.9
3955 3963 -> 38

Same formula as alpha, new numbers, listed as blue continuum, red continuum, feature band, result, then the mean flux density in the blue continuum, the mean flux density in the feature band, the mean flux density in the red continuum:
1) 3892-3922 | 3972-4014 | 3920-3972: 4.9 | 39.8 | 35.7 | 38.7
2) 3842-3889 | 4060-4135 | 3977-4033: -2.0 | 38.4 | 39.8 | 38.4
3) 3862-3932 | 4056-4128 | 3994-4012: -1.0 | 38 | 40.4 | 38.3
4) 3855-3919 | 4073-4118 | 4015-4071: -4.9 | 38.1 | 40.6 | 37.1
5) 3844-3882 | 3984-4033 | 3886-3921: 2.2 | 39.8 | 37.4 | 40.2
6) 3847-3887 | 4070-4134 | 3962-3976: 3.4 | 39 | 29.3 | 38.1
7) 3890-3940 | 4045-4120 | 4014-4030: -1.0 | 37.9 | 40.5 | 38.3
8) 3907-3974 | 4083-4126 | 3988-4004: -1.6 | 36.6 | 40.4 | 37.2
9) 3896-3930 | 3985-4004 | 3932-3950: 1.9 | 40.3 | 36.1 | 40.1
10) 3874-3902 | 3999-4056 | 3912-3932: -1.8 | 35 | 39.7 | 40.7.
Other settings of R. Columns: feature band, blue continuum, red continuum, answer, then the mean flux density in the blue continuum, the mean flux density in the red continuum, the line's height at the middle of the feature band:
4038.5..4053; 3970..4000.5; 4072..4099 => -0.9 angstrom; 37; 39.3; 38.4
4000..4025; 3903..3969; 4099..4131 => -2.2 angstrom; 37.6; 36.8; 37.3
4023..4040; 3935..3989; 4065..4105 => -1.7 angstrom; 35.7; 37.4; 36.7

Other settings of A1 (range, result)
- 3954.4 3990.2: 40.3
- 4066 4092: 40.9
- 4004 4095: 42.1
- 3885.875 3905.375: 41.1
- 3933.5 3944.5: 39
